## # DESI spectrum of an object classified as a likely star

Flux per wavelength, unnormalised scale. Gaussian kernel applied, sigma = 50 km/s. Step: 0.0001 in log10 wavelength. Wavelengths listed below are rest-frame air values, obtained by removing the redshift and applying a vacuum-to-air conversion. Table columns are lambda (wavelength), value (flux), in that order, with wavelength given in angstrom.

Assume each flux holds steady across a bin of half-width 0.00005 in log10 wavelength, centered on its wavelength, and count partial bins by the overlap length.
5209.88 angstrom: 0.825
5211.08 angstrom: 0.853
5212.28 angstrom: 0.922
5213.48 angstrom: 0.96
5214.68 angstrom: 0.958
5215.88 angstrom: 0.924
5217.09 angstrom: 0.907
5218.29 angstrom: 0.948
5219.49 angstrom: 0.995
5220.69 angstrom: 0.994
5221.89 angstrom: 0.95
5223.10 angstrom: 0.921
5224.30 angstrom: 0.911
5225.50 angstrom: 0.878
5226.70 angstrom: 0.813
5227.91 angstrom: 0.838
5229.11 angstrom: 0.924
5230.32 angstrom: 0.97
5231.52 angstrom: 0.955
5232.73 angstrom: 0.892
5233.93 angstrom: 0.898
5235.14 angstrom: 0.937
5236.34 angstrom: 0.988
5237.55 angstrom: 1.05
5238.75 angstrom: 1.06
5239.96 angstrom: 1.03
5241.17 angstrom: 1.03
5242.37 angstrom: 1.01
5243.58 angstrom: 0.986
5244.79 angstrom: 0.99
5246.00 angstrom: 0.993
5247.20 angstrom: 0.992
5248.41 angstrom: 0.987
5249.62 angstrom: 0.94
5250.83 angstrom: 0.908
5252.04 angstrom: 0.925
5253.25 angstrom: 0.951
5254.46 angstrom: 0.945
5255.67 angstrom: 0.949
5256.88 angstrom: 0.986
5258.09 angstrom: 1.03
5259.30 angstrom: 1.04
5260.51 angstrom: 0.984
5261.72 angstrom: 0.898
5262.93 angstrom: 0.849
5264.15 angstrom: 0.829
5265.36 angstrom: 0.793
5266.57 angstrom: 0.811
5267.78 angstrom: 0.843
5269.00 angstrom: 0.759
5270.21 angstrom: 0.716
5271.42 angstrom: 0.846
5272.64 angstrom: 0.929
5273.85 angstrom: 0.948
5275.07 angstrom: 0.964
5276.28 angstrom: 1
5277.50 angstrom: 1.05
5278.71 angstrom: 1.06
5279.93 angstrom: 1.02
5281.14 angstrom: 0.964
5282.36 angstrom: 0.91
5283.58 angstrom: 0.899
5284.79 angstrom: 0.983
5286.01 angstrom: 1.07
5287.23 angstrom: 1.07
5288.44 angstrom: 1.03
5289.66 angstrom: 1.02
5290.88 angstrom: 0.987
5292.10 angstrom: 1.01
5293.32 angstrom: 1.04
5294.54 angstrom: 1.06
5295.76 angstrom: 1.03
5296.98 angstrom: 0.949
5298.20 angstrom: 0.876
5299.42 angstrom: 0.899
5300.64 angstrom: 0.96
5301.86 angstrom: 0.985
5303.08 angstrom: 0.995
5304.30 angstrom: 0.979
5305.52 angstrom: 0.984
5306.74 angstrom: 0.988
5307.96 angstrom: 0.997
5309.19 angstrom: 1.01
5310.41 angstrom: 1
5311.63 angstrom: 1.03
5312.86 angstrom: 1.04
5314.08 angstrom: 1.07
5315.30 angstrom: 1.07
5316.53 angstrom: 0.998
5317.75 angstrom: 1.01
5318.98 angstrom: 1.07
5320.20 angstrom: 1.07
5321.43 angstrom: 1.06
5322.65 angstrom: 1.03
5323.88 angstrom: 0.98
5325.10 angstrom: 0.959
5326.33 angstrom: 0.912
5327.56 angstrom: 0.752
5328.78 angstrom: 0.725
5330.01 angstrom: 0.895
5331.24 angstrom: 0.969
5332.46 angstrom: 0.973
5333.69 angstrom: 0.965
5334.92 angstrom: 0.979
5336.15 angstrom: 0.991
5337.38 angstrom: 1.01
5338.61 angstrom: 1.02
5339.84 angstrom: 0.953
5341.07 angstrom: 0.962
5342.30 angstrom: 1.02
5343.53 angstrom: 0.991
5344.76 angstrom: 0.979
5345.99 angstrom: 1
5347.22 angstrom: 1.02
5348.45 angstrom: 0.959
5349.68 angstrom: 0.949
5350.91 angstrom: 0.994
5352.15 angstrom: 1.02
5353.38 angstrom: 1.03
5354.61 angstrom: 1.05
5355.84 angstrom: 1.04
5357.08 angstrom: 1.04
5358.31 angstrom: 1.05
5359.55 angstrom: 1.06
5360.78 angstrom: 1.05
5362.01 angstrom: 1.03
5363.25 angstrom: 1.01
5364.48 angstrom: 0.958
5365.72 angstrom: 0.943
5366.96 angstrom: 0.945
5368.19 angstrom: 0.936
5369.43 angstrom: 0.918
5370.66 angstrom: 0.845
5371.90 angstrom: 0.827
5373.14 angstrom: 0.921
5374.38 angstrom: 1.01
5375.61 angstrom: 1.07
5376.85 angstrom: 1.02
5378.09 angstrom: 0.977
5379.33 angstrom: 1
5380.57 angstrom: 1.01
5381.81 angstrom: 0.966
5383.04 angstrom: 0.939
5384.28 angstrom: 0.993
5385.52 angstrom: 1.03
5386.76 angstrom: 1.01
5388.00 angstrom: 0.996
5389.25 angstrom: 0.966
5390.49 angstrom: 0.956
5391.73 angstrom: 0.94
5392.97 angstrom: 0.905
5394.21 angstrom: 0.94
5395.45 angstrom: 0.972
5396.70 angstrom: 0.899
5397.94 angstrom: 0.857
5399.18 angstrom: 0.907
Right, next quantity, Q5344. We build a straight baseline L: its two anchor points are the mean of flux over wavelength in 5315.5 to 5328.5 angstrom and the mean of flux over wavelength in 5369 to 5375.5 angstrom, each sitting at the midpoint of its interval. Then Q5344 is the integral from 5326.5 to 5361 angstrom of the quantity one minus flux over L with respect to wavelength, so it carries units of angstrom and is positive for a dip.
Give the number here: -1.0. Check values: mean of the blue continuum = 0.98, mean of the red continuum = 0.918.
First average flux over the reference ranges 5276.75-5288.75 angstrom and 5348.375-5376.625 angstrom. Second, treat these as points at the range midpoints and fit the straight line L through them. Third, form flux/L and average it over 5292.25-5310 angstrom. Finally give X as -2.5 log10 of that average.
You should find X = 0.02 mag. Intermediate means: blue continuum 1.01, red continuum 0.986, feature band 0.983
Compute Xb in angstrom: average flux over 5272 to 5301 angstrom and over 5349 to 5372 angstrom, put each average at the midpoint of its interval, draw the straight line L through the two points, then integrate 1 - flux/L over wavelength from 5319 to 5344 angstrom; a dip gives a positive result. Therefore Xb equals 0.6 angstrom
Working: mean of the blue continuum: 0.988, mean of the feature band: 0.963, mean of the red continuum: 0.987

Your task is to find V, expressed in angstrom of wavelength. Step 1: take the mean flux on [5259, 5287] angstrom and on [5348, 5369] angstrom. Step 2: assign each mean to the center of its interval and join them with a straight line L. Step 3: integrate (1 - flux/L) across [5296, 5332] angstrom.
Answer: -0.6 angstrom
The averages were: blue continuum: 0.921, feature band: 0.975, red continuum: 1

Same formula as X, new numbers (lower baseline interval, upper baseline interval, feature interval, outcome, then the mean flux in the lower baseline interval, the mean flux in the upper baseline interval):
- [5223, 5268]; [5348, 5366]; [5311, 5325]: -0.05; 0.942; 1.01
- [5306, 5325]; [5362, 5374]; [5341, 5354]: -0.03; 1.03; 0.929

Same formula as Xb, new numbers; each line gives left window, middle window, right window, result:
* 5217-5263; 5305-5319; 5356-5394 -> -0.76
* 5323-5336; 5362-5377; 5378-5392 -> 0.20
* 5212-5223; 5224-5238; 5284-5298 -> 0.61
